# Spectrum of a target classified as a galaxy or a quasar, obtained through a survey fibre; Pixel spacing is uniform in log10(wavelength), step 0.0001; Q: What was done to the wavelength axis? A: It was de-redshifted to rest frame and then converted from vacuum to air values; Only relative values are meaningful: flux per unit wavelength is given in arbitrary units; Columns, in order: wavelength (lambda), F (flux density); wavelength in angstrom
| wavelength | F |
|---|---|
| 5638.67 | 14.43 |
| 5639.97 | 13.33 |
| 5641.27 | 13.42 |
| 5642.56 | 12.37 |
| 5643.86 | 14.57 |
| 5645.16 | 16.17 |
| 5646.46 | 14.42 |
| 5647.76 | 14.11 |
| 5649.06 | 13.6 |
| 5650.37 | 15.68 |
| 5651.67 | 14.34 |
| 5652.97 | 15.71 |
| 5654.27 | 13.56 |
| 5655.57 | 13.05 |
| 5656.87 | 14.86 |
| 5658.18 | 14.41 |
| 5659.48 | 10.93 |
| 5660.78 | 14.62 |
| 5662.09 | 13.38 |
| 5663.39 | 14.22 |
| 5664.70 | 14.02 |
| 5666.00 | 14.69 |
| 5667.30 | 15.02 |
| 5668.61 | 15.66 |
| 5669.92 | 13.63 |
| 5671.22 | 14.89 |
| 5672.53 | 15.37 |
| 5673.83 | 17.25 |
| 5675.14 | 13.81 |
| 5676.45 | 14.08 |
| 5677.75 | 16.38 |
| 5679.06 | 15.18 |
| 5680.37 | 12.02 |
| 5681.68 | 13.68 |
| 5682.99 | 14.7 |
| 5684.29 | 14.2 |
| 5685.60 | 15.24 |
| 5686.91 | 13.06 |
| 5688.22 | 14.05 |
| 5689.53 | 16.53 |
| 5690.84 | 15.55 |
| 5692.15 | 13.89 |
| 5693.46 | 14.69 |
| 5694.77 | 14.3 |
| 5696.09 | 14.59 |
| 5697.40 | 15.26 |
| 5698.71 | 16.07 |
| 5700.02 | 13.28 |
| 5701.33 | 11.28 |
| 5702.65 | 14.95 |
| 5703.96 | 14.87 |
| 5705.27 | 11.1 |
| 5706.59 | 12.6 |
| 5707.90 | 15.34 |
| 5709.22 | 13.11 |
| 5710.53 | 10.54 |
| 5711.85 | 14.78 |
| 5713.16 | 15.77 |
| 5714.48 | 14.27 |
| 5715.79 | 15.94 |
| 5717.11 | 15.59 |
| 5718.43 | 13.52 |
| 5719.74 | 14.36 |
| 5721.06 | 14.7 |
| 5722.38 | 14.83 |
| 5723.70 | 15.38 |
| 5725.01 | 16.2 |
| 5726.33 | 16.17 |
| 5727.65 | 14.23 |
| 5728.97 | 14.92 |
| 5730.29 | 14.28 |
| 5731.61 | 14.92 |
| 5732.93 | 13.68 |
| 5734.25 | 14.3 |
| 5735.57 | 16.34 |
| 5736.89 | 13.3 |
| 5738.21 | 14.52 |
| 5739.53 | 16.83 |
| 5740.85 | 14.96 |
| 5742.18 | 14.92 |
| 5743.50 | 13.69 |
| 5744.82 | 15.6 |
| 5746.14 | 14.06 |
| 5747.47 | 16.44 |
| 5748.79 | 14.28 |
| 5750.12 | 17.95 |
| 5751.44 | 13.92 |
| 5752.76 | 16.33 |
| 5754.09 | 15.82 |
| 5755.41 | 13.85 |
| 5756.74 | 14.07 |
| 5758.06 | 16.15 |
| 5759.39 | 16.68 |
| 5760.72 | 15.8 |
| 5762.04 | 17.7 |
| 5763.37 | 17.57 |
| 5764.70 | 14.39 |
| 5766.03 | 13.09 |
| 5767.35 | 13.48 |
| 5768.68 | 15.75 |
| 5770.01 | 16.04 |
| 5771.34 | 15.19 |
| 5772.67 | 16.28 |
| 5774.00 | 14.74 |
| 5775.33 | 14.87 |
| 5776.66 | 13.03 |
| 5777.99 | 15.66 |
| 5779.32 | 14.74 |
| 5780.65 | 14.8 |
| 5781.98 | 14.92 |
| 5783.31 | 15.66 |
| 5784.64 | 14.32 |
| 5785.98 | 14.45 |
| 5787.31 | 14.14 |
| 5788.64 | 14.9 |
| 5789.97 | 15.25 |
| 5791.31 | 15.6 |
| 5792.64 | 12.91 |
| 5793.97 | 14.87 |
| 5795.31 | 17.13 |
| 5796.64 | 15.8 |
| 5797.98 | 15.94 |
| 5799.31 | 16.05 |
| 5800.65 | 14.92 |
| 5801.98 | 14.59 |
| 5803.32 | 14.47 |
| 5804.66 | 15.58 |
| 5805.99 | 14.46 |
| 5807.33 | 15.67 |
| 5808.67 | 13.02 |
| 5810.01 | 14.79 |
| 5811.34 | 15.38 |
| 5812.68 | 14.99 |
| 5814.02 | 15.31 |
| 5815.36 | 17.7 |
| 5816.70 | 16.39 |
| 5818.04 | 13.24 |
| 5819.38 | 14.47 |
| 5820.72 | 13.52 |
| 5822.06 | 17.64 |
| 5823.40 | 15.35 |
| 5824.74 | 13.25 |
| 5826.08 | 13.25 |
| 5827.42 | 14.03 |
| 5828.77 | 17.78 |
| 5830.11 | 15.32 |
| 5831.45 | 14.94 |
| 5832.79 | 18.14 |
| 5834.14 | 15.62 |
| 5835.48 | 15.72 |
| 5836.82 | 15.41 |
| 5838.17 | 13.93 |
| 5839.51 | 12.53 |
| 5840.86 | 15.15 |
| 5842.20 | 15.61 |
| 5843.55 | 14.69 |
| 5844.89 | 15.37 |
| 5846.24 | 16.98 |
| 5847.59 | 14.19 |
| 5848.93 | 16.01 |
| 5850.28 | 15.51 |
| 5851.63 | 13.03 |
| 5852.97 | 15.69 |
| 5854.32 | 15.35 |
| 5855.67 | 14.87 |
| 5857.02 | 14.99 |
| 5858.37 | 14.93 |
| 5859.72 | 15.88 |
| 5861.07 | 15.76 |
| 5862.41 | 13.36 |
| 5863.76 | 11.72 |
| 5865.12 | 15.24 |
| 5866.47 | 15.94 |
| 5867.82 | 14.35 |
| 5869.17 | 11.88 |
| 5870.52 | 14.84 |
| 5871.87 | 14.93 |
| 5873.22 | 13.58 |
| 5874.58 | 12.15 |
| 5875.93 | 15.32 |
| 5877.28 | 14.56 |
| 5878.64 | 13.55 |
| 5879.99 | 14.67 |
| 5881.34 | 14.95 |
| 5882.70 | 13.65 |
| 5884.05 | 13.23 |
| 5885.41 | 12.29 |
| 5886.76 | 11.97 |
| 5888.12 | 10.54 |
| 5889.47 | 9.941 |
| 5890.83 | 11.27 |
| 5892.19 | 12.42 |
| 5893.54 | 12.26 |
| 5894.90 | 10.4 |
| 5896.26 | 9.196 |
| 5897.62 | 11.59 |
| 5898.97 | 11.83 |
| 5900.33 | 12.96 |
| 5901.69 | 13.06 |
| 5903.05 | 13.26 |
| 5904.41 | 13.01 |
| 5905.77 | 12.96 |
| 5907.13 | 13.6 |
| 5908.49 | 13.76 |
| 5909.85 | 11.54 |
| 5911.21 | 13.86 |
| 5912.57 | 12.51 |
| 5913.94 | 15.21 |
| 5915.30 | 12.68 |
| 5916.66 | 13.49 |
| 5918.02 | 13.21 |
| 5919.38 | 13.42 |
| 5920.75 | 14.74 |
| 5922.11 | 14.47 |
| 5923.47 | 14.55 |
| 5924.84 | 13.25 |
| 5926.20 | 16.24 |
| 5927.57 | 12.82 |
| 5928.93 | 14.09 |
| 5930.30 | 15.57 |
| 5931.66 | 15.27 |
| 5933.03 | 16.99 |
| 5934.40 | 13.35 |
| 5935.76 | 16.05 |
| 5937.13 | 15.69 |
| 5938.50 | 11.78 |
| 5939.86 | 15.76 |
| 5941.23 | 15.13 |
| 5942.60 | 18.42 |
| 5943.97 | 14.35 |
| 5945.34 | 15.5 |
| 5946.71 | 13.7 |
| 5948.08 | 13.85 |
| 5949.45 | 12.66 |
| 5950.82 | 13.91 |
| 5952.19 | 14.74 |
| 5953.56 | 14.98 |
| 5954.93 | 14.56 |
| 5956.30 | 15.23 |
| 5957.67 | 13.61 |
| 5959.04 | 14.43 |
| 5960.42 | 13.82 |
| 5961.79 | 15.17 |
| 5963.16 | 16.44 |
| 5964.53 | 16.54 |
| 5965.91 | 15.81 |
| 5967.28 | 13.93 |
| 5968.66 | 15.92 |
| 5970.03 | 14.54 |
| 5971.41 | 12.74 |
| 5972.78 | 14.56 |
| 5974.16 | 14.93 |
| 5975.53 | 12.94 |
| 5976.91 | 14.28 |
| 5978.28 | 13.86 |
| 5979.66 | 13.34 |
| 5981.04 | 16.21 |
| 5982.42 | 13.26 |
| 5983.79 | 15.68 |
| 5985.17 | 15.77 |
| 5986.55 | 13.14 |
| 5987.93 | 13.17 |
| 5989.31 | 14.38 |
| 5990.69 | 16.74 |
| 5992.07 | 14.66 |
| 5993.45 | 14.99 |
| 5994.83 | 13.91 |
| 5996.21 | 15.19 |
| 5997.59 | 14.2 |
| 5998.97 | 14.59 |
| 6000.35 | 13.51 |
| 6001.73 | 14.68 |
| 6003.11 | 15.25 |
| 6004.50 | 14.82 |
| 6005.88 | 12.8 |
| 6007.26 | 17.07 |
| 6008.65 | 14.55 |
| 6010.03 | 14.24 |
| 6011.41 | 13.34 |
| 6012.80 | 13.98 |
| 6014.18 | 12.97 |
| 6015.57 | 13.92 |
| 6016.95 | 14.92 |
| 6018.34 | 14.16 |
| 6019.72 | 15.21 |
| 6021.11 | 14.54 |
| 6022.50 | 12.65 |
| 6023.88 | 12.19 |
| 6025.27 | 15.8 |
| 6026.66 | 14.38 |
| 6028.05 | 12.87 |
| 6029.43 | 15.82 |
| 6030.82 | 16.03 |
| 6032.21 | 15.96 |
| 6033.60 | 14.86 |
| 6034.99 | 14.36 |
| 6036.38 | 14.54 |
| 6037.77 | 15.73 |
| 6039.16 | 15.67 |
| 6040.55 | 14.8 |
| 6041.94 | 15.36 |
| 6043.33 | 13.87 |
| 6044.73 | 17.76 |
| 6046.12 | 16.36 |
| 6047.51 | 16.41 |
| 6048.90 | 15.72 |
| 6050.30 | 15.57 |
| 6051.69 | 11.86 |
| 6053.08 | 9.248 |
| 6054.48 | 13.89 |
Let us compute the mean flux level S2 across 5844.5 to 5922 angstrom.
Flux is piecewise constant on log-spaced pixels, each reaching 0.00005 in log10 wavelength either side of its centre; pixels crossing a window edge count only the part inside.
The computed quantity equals 13.6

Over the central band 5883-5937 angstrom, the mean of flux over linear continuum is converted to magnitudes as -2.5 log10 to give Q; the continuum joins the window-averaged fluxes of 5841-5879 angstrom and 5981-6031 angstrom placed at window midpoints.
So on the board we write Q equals 0.11 mag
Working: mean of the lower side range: 14.7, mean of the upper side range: 14.4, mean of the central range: 13.2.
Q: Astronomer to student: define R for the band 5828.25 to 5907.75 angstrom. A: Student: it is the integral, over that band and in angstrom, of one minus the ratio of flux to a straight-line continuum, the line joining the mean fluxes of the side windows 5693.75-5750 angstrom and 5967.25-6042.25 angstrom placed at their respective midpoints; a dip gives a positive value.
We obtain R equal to 3.2 angstrom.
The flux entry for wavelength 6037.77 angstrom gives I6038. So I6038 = 15.73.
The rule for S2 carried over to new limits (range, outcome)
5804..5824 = 15.2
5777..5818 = 15.1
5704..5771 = 14.9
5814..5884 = 14.8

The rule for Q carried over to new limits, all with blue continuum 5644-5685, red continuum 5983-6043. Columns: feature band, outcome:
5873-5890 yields 0.11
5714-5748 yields -0.03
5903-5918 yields 0.10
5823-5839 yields -0.05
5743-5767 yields -0.07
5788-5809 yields -0.04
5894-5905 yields 0.22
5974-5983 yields 0.04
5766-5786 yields -0.03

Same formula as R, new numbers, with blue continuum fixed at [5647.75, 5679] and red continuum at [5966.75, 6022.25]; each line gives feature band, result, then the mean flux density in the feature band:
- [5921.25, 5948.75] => -0.8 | 14.8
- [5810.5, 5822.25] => -0.7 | 15.3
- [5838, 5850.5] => -0.5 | 15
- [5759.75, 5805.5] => -2.2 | 15.1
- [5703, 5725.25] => 0.3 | 14.3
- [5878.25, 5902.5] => 3.8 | 12.2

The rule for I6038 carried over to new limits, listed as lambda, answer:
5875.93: 15.32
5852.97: 15.69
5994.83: 13.91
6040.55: 14.8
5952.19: 14.74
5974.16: 14.93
